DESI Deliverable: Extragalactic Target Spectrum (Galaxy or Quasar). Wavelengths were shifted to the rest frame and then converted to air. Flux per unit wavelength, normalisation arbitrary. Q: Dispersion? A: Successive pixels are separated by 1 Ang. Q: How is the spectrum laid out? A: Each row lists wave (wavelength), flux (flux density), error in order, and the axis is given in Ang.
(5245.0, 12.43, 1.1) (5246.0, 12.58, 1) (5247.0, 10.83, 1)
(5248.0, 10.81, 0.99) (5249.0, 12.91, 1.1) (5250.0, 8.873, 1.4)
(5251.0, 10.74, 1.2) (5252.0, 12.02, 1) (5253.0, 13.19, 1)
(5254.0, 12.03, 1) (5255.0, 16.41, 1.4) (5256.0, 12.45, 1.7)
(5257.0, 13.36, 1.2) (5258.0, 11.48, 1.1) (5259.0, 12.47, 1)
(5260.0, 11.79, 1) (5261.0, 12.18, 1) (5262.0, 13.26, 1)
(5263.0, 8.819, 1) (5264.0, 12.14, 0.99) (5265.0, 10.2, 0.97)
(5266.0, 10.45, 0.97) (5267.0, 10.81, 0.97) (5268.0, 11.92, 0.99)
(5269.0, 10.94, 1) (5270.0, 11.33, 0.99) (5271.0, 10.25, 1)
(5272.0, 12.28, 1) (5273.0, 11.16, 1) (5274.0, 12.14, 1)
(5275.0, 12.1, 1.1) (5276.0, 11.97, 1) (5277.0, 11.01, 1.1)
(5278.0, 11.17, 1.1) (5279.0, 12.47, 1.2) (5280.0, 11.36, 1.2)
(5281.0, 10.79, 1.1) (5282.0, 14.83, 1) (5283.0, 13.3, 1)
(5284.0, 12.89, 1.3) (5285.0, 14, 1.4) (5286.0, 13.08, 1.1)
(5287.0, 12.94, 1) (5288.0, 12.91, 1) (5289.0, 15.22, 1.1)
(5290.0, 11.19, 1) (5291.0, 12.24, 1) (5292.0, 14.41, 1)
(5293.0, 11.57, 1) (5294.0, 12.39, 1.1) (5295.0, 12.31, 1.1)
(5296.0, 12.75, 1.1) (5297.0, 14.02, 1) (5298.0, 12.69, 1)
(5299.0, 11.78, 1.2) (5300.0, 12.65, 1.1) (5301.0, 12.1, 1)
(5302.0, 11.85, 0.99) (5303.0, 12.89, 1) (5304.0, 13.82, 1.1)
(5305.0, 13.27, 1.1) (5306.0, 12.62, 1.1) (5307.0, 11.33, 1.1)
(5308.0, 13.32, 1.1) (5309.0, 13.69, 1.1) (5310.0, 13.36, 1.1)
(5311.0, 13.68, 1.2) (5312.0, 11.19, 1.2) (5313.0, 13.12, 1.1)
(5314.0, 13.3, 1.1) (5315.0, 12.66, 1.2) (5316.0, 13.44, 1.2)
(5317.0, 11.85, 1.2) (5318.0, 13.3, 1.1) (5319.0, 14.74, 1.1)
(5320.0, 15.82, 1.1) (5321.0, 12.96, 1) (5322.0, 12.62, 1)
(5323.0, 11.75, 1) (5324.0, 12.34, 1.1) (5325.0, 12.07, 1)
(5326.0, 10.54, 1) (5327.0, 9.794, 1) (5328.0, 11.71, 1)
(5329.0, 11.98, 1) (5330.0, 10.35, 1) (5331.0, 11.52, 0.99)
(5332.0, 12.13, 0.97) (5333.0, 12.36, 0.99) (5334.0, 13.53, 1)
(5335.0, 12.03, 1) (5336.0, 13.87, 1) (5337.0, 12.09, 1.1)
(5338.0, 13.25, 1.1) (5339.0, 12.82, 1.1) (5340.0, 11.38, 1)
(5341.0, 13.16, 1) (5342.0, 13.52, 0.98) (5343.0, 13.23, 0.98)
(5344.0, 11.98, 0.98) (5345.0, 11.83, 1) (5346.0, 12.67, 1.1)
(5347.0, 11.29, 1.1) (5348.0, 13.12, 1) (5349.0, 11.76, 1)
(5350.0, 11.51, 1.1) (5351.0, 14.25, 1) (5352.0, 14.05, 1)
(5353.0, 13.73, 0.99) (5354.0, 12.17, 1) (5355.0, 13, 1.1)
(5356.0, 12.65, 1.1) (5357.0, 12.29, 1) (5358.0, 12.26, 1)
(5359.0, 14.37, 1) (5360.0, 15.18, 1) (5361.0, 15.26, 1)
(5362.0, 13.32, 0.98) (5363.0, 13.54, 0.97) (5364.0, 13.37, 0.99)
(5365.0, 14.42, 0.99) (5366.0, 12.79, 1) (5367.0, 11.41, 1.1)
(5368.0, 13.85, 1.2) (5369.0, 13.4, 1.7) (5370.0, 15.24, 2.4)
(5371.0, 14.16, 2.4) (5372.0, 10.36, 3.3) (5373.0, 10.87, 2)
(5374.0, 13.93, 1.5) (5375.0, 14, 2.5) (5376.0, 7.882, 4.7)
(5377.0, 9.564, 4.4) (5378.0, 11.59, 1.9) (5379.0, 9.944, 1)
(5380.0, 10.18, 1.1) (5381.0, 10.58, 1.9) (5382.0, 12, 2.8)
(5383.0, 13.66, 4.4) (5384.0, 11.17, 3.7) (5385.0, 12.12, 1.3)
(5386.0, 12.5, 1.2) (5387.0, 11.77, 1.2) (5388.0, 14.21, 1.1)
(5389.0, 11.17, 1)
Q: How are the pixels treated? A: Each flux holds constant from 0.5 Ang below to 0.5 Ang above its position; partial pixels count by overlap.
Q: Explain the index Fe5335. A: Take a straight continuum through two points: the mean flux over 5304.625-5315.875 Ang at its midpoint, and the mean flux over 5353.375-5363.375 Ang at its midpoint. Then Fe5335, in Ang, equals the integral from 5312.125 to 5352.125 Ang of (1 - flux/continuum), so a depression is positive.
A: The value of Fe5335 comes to 1.84 Ang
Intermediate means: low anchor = 12.9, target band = 12.5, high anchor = 13.4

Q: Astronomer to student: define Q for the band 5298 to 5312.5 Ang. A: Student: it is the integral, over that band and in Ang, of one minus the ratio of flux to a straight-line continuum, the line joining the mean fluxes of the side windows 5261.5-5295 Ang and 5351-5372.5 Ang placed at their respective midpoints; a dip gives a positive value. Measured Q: -0.2 Ang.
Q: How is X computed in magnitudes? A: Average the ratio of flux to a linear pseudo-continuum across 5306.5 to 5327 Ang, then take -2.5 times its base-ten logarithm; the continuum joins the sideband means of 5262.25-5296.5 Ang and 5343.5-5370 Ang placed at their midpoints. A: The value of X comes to -0.019 mag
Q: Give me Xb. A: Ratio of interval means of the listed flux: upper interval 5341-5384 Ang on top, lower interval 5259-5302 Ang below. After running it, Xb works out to 1.0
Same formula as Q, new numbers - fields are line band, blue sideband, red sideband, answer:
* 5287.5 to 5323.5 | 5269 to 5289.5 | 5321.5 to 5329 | -3.1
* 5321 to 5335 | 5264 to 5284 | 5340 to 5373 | 0.8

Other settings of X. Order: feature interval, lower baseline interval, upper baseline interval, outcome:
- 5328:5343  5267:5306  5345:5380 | 0.014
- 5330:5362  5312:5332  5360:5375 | 0.007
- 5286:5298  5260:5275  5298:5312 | -0.057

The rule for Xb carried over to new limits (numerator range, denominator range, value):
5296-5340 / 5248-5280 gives 1.07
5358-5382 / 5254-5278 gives 1.07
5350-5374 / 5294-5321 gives 1.02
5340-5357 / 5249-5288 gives 1.06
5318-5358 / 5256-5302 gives 1.03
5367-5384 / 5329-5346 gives 0.96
